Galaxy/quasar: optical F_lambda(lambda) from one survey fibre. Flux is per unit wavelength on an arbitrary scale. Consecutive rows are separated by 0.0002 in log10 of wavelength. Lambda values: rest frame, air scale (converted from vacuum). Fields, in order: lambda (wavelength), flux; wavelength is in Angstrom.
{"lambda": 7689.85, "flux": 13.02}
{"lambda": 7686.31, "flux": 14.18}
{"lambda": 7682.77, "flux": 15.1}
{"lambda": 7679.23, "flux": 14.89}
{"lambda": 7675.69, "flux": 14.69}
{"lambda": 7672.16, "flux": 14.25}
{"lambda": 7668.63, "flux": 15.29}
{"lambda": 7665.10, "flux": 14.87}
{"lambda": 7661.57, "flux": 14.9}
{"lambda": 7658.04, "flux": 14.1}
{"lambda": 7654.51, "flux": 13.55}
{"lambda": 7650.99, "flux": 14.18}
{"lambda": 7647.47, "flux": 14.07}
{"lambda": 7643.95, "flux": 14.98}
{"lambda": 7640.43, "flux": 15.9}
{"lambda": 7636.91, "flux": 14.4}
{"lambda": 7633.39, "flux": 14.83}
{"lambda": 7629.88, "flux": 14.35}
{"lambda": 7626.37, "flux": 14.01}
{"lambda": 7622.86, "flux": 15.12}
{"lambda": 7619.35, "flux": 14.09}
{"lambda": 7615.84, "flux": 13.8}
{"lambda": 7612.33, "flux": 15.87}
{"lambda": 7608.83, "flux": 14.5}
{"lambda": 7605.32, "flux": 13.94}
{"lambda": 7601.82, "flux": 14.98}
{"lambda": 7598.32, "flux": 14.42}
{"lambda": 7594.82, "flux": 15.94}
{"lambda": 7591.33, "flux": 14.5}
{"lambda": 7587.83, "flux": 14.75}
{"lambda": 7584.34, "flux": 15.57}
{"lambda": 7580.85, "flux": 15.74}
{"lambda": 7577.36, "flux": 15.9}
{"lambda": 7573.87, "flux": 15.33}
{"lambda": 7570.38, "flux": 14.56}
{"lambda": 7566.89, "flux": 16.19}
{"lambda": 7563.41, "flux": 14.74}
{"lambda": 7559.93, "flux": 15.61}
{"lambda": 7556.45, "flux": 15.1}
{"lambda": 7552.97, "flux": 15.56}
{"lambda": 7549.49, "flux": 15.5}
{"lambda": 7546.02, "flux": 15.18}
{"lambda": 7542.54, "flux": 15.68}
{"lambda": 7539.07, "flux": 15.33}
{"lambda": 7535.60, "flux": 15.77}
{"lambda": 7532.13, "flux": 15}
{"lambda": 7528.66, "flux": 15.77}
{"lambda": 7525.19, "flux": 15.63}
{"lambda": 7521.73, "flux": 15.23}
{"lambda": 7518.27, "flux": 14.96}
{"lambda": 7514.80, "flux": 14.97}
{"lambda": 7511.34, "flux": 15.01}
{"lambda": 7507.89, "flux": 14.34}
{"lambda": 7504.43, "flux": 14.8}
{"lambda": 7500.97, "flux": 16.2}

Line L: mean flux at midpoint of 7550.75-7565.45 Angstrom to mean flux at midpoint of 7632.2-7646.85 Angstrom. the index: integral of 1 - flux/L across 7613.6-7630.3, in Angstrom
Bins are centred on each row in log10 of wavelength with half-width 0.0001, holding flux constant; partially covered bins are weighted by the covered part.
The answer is 0.8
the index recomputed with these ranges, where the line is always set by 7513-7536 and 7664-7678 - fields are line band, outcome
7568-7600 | -0.3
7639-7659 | 0.5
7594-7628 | 0.8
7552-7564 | -0.1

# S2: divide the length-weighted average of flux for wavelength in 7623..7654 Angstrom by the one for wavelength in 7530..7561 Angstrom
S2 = 0.9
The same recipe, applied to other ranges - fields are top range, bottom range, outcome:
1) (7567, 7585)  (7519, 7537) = 1.00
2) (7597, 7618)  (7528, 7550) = 0.94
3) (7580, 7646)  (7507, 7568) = 0.97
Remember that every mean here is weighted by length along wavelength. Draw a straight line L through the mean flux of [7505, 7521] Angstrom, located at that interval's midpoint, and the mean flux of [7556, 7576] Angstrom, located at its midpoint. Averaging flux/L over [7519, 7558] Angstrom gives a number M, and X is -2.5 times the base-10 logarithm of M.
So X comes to -0.03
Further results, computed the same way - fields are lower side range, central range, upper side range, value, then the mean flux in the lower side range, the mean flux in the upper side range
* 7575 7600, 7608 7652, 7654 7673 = 0.02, 15.3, 14.6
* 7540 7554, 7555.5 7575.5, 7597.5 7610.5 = -0.01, 15.5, 14.5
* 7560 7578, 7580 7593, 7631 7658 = 0.00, 15.3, 14.5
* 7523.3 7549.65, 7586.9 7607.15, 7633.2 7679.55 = 0.02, 15.5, 14.6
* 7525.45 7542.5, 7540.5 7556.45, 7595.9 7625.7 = -0.01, 15.5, 14.6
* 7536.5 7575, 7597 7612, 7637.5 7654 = 0.03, 15.4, 14.7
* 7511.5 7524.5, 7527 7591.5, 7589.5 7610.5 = -0.03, 15.1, 14.7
